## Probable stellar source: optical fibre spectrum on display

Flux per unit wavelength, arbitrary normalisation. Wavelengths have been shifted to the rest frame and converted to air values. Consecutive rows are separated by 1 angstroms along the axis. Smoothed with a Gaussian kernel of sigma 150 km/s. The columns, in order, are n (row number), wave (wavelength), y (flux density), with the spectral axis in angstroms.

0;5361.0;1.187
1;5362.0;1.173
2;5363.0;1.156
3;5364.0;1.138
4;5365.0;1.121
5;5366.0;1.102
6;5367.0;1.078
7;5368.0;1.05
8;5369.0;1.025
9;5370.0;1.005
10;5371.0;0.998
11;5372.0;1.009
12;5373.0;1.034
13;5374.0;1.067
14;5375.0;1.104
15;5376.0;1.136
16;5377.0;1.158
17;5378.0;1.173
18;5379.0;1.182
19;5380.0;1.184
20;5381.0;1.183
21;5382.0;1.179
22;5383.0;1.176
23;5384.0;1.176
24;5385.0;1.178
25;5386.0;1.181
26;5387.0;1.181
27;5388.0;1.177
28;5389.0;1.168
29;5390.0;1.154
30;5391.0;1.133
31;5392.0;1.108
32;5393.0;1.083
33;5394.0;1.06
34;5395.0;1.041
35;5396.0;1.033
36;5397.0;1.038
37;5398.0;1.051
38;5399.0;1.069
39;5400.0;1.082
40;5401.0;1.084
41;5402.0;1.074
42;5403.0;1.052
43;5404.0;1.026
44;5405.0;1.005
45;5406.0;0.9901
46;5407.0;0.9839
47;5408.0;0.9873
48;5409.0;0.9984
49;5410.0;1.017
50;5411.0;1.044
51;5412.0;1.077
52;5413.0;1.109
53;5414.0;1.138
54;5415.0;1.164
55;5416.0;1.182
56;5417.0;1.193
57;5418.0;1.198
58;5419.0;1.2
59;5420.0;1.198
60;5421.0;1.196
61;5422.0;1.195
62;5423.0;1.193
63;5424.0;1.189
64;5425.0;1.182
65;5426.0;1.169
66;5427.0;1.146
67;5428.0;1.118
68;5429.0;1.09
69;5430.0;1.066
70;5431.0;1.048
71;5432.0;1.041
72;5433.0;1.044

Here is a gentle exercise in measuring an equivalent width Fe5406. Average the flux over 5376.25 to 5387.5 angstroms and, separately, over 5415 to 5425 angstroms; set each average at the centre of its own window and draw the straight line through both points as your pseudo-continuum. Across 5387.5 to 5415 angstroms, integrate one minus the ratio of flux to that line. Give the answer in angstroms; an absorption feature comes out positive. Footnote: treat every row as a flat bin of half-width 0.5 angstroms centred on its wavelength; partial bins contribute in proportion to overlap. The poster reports 2.7 angstroms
